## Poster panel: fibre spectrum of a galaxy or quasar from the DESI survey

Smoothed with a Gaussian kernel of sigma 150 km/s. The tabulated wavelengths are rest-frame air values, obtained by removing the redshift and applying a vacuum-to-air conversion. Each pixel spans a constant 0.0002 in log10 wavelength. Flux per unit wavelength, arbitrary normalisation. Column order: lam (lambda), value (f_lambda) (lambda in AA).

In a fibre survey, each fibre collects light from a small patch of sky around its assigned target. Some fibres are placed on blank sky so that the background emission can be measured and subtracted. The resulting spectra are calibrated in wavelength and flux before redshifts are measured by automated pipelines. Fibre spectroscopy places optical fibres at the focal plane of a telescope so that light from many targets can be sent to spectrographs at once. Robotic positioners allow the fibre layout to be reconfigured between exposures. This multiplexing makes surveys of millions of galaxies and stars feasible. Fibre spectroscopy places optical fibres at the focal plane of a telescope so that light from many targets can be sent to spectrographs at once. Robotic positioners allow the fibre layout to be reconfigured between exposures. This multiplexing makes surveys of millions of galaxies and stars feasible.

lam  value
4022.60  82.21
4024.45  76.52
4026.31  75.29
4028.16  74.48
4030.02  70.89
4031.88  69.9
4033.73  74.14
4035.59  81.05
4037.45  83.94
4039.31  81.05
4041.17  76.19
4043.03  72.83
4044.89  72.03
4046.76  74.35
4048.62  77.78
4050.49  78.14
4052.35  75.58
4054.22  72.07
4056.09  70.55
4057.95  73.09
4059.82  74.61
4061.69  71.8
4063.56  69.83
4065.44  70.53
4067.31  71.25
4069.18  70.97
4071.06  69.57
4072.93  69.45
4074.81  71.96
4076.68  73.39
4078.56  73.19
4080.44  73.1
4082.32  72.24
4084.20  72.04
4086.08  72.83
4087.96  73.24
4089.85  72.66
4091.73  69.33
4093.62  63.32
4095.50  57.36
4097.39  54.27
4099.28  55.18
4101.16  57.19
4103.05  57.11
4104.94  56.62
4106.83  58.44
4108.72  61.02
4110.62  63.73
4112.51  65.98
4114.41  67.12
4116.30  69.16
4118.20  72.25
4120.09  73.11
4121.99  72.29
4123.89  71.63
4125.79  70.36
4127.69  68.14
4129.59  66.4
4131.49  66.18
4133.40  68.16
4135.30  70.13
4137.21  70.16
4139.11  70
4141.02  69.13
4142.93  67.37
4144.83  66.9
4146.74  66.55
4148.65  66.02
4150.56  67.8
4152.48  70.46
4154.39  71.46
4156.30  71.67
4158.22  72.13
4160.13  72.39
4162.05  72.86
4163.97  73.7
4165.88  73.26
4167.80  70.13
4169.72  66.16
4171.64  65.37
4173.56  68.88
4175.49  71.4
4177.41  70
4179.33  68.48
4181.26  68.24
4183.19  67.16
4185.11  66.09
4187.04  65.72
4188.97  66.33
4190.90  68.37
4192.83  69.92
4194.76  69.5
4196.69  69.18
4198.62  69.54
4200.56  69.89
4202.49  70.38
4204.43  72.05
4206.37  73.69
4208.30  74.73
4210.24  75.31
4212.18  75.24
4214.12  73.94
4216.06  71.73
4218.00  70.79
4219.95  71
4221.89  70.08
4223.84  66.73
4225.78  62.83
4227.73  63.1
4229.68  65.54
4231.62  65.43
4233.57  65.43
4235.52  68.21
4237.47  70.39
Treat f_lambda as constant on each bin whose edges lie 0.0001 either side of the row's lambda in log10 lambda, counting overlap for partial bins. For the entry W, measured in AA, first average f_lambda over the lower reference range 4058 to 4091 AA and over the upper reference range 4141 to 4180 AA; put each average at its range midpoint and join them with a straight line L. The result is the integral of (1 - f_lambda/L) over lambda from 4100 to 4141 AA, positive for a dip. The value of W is 2.5 AA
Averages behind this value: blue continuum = 71.9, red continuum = 69.7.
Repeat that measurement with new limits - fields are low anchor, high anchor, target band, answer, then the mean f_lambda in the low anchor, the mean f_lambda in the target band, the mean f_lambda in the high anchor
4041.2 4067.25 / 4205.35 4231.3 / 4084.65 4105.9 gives 2.8 AA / 73.3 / 62.9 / 70.2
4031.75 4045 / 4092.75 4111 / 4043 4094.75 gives -3.3 AA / 77.1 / 72.1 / 58.2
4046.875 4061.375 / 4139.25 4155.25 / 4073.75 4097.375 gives 0.9 AA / 74.4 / 69.7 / 68.3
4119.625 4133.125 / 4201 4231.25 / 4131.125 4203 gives 0.8 AA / 69.5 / 69.1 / 70.4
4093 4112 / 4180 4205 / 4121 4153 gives -3.2 AA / 58.5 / 68.6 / 68.6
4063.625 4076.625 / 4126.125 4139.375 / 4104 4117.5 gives 1.2 AA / 70.8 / 63.3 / 68.5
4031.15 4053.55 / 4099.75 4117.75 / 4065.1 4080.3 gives -0.4 AA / 76.4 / 71.4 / 61.9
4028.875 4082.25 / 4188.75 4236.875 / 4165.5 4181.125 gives 0.4 AA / 73.7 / 69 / 69.6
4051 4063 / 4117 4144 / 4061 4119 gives 3.8 AA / 73.1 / 66.9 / 69.7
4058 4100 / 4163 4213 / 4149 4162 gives -0.2 AA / 69.3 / 70.9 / 69.9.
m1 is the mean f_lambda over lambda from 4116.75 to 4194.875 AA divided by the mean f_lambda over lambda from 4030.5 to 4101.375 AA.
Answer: 0.97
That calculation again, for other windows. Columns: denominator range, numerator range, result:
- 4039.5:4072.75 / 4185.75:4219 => 0.97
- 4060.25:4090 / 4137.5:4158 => 0.96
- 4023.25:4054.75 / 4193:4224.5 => 0.94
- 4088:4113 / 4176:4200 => 1.11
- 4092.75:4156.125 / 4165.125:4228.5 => 1.06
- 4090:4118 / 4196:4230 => 1.14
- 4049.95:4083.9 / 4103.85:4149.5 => 0.93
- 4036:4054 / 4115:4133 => 0.91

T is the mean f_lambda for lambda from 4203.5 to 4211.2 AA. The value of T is 74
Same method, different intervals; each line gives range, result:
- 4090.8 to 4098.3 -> 61.1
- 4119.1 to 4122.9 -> 72.8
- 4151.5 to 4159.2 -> 71.4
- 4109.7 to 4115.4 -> 65.7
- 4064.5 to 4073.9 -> 70.3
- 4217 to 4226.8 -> 68.2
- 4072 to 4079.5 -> 72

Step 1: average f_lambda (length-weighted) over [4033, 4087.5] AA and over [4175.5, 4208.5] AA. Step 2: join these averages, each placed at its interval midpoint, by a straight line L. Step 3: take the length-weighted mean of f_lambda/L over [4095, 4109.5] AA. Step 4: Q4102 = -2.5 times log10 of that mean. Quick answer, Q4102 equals 0.257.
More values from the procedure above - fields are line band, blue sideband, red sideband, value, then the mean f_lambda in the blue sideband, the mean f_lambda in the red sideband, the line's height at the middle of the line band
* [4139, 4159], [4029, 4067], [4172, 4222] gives 0.04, 74.4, 70.2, 71.6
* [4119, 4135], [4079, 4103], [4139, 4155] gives -0.03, 65.9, 68.2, 67.4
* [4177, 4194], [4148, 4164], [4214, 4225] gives 0.04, 70.8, 70.3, 70.6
